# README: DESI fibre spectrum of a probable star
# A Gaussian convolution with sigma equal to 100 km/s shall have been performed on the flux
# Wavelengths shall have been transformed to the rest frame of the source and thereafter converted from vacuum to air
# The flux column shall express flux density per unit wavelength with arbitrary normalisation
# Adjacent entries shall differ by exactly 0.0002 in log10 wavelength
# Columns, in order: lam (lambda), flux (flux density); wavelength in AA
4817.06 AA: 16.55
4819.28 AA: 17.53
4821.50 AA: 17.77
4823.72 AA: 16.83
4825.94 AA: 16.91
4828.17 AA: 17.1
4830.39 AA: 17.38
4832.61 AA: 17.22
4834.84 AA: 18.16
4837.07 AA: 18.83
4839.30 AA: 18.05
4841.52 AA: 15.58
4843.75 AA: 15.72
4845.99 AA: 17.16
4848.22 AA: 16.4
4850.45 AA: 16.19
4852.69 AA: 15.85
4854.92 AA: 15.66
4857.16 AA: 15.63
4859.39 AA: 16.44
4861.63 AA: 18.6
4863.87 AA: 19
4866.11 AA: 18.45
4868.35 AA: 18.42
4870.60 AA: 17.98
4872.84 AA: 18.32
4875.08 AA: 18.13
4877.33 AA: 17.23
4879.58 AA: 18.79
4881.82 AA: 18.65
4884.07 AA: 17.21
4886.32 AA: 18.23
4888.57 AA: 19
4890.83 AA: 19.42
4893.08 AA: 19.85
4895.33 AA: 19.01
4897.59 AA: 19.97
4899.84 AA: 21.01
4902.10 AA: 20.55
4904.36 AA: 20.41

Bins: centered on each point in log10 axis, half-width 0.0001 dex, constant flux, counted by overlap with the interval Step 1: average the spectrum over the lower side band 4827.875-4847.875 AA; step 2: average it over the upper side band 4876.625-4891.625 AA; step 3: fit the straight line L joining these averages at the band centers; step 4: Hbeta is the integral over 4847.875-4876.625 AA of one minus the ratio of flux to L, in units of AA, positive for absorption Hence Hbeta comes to 0.80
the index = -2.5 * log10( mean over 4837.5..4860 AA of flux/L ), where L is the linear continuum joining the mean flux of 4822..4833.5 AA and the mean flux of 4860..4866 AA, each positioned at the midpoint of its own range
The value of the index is 0.10 mag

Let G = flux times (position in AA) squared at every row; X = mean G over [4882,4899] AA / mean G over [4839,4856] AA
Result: 1.19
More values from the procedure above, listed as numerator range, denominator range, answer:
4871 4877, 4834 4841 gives 1.01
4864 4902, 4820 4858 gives 1.13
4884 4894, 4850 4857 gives 1.21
